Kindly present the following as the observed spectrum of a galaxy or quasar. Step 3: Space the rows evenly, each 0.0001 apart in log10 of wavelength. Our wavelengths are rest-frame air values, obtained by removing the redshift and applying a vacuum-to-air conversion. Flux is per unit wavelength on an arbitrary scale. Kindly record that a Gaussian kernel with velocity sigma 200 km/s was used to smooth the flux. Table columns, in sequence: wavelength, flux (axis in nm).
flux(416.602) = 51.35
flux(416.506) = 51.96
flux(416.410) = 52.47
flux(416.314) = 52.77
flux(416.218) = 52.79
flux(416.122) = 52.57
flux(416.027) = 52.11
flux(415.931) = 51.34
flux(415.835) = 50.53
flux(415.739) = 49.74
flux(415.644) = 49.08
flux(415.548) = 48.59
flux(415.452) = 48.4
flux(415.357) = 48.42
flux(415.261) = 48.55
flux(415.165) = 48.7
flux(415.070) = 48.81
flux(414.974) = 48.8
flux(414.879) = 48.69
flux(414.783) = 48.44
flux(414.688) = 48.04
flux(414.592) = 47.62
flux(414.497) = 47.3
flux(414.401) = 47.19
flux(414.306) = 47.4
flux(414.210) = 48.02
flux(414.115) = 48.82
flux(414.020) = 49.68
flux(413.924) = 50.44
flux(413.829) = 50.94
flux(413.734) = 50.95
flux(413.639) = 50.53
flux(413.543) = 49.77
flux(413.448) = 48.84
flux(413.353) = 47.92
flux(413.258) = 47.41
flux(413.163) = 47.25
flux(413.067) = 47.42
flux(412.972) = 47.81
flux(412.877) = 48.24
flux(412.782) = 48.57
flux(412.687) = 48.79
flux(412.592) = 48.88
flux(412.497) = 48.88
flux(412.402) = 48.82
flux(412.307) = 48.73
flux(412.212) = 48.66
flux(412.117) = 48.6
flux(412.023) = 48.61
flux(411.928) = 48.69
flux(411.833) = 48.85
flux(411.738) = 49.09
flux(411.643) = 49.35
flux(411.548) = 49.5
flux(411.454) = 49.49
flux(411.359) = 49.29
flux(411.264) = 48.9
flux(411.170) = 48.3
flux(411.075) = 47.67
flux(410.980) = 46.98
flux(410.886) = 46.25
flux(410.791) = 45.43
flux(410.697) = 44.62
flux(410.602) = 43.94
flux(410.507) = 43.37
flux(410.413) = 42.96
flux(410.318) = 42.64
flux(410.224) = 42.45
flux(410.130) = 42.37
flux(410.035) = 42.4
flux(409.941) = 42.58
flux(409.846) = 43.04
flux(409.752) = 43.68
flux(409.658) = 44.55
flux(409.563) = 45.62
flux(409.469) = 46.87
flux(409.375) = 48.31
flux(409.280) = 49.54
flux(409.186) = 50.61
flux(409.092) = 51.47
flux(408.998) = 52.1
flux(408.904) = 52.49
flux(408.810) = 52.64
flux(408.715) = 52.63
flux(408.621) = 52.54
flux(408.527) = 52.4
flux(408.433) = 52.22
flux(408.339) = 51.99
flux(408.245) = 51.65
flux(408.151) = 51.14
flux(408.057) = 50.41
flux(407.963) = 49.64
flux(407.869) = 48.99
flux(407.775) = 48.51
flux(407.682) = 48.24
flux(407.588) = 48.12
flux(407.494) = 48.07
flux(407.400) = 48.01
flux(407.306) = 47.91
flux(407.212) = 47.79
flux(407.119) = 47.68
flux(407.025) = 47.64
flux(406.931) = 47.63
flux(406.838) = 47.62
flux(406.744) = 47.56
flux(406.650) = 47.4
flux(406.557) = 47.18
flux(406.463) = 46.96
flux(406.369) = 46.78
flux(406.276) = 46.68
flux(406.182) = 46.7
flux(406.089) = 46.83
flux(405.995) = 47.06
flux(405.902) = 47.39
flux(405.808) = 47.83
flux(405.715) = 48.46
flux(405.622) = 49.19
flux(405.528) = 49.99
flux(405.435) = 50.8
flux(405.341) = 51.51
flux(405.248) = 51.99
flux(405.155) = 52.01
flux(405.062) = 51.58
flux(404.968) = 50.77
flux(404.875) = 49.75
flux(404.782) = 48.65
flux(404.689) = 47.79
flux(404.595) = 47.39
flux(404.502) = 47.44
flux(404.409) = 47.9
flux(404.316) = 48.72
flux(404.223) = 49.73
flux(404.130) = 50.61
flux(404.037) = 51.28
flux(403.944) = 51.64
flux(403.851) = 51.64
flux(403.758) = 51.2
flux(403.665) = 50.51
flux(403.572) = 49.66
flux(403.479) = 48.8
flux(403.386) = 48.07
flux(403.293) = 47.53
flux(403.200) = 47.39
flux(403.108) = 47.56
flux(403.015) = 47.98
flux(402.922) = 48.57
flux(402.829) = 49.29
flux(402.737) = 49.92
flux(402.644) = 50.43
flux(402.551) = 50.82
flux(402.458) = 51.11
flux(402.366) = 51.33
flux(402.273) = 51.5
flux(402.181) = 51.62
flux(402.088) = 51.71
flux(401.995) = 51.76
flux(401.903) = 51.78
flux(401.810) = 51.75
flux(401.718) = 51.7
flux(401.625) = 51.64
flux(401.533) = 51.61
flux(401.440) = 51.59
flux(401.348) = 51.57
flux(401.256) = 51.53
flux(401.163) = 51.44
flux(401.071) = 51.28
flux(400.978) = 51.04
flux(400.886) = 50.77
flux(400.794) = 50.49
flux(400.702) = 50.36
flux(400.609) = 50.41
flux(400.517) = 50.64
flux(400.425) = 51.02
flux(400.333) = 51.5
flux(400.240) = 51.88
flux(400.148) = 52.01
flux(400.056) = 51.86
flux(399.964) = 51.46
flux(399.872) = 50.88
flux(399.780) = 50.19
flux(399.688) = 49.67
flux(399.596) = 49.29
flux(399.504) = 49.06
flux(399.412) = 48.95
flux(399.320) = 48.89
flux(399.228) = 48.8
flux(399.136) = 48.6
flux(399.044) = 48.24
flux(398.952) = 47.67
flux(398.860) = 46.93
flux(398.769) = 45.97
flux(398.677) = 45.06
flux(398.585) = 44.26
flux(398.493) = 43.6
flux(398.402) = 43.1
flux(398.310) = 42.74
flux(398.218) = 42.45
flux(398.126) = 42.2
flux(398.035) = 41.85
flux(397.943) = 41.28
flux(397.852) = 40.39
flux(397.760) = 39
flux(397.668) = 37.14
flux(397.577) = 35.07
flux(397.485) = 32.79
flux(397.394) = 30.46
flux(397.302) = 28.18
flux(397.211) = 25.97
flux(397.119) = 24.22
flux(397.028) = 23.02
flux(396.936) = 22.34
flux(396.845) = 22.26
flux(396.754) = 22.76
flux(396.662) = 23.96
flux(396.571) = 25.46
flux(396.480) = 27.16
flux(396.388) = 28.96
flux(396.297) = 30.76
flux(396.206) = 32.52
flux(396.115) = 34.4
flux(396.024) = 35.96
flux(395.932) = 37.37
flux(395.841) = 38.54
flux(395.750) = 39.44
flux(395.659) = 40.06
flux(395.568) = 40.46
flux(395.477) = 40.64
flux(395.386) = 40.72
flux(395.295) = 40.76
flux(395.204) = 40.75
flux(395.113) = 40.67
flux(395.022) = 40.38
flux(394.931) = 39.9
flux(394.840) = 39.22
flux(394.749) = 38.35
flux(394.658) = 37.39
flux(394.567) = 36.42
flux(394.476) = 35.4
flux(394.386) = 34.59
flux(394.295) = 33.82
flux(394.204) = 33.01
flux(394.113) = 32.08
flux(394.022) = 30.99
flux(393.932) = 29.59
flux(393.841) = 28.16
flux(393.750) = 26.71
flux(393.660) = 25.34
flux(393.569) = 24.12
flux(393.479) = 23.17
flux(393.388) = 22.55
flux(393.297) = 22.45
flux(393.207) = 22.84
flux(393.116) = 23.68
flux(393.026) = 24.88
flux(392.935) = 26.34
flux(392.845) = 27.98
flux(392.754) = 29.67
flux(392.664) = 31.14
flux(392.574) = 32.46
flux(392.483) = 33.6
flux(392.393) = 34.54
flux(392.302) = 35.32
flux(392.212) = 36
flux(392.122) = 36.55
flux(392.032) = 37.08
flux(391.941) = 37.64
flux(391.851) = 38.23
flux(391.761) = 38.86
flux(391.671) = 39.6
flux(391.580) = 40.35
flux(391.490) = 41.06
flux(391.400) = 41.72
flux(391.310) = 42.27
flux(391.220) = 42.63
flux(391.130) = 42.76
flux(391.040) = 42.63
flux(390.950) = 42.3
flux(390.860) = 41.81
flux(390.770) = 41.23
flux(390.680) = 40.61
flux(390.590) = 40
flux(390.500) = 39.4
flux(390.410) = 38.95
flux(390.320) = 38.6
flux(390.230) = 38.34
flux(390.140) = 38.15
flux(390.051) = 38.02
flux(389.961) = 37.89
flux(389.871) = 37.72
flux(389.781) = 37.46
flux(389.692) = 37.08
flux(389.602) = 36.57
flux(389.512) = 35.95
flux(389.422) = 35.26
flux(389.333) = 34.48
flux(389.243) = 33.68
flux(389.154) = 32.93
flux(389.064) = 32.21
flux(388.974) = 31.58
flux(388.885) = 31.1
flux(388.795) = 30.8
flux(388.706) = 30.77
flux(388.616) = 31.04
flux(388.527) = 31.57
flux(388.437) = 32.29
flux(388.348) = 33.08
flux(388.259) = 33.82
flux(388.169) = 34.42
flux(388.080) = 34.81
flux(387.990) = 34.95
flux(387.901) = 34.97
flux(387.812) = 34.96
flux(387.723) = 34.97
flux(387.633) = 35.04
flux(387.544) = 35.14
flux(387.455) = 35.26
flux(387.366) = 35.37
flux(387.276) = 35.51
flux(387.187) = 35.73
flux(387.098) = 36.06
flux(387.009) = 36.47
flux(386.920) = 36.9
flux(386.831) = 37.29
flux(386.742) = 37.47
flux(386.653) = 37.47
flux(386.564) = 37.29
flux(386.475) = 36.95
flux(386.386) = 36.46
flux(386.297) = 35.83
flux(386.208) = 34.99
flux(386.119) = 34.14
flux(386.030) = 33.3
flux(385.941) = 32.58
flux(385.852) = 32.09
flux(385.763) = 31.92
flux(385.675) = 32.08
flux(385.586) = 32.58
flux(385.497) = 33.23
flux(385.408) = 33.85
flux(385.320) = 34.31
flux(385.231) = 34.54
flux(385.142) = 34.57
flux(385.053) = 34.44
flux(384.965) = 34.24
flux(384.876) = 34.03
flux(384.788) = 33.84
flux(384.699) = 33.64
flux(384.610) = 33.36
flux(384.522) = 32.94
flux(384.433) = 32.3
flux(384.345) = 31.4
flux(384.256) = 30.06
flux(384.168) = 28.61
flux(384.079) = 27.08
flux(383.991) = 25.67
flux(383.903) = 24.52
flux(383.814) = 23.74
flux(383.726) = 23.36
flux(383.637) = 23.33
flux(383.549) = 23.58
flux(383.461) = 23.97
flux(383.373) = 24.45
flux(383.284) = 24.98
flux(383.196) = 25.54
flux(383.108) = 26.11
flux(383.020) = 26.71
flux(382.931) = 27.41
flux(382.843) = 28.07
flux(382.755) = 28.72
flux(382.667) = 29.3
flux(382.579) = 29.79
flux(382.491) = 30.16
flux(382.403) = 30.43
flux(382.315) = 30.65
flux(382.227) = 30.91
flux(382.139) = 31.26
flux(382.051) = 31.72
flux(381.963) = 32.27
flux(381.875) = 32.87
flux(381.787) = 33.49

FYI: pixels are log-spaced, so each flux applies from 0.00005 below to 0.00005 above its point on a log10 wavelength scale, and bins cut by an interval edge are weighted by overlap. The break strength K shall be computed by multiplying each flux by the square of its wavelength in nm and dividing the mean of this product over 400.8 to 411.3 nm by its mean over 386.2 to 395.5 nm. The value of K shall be 1.5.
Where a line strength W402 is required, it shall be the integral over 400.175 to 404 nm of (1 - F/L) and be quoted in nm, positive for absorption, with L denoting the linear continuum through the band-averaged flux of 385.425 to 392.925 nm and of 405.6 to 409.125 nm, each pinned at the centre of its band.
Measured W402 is -0.45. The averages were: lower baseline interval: 35.9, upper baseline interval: 49.1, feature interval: 50.6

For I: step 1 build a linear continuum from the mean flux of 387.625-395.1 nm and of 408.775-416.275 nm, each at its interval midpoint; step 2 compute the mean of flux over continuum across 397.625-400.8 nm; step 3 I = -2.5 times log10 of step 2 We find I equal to -0.19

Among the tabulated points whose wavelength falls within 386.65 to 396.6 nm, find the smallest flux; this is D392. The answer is 22.45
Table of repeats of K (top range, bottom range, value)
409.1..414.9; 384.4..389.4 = 1.58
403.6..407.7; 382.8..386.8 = 1.75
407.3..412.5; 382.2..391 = 1.62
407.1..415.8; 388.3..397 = 1.54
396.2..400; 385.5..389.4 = 1.20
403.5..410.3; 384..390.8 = 1.55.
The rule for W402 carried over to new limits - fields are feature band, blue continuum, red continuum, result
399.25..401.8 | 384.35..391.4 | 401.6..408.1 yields -0.28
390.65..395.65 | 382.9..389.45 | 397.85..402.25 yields 0.68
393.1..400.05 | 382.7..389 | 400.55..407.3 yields 0.98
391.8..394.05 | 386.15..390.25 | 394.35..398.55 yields 0.35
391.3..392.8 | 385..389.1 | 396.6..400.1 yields 0.01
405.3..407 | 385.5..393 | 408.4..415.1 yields -0.11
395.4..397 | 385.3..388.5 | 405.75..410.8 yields 0.33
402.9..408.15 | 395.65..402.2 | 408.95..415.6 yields -0.41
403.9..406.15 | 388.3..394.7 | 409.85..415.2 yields -0.34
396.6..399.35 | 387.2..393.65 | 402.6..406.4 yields 0.33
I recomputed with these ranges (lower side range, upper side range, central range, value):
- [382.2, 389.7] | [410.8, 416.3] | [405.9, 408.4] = -0.07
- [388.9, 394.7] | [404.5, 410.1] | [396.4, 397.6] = 0.44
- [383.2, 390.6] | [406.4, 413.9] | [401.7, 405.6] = -0.14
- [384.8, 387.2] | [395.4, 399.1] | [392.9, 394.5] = 0.27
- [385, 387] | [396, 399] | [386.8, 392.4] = -0.06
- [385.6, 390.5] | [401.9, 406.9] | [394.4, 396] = 0.06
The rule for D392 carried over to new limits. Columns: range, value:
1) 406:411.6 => 42.37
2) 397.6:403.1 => 37.14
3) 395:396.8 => 22.76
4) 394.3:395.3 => 34.59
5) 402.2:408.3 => 46.68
